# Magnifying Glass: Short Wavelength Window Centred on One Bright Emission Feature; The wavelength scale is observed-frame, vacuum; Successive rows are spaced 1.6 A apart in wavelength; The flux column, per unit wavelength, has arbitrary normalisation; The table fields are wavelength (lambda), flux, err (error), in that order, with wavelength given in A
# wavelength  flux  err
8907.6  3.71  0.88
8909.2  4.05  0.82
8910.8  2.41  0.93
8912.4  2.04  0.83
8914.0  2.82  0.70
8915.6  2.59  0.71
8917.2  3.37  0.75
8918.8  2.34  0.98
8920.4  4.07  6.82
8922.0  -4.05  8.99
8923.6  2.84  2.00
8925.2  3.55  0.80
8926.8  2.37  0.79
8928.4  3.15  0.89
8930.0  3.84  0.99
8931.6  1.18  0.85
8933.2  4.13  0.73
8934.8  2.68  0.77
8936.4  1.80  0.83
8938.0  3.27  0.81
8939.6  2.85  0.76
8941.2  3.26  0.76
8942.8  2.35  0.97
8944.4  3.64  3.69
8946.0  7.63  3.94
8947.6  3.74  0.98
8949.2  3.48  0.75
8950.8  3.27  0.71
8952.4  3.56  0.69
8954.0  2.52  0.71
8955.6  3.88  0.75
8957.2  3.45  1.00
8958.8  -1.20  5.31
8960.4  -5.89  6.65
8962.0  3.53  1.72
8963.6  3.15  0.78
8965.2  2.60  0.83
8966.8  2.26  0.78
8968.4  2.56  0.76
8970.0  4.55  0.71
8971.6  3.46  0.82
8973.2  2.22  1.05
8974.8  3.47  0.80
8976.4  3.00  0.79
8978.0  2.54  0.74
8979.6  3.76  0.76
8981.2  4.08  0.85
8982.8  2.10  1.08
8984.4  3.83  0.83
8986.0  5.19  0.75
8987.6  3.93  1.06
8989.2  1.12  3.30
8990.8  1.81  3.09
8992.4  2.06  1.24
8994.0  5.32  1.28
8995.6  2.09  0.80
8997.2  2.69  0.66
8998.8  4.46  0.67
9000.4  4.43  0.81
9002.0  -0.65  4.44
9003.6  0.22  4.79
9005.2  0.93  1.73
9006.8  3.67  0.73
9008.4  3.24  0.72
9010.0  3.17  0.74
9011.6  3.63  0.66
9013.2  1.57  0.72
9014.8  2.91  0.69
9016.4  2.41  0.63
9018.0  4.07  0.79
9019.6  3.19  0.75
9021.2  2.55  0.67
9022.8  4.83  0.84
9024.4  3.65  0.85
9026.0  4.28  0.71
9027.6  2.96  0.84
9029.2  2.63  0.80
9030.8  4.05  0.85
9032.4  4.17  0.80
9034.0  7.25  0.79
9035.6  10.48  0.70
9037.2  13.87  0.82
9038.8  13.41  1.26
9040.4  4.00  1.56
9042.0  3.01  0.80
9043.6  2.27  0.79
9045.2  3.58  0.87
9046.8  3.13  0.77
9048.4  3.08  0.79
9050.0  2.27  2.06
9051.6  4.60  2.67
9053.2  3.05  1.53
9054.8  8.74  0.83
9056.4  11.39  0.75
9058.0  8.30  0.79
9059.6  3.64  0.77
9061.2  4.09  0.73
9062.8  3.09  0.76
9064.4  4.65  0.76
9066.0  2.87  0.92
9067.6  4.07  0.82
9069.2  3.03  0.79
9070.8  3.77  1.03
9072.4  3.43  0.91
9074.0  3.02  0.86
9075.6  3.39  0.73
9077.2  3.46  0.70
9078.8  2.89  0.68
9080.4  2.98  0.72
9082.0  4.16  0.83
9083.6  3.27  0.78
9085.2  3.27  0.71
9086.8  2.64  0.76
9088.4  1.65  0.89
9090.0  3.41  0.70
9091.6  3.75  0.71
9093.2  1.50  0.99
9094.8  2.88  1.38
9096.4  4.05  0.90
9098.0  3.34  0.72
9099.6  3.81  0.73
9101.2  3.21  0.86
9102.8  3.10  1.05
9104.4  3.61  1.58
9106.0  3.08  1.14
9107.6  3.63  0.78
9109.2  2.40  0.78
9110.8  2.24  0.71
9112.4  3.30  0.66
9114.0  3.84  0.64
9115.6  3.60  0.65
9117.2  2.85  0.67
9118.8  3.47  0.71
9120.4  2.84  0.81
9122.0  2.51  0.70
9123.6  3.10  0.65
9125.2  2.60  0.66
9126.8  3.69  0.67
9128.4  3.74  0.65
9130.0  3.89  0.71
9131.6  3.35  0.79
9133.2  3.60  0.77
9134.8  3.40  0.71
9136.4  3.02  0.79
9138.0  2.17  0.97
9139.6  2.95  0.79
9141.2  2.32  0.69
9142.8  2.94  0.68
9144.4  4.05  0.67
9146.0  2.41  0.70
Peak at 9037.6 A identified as [S II]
